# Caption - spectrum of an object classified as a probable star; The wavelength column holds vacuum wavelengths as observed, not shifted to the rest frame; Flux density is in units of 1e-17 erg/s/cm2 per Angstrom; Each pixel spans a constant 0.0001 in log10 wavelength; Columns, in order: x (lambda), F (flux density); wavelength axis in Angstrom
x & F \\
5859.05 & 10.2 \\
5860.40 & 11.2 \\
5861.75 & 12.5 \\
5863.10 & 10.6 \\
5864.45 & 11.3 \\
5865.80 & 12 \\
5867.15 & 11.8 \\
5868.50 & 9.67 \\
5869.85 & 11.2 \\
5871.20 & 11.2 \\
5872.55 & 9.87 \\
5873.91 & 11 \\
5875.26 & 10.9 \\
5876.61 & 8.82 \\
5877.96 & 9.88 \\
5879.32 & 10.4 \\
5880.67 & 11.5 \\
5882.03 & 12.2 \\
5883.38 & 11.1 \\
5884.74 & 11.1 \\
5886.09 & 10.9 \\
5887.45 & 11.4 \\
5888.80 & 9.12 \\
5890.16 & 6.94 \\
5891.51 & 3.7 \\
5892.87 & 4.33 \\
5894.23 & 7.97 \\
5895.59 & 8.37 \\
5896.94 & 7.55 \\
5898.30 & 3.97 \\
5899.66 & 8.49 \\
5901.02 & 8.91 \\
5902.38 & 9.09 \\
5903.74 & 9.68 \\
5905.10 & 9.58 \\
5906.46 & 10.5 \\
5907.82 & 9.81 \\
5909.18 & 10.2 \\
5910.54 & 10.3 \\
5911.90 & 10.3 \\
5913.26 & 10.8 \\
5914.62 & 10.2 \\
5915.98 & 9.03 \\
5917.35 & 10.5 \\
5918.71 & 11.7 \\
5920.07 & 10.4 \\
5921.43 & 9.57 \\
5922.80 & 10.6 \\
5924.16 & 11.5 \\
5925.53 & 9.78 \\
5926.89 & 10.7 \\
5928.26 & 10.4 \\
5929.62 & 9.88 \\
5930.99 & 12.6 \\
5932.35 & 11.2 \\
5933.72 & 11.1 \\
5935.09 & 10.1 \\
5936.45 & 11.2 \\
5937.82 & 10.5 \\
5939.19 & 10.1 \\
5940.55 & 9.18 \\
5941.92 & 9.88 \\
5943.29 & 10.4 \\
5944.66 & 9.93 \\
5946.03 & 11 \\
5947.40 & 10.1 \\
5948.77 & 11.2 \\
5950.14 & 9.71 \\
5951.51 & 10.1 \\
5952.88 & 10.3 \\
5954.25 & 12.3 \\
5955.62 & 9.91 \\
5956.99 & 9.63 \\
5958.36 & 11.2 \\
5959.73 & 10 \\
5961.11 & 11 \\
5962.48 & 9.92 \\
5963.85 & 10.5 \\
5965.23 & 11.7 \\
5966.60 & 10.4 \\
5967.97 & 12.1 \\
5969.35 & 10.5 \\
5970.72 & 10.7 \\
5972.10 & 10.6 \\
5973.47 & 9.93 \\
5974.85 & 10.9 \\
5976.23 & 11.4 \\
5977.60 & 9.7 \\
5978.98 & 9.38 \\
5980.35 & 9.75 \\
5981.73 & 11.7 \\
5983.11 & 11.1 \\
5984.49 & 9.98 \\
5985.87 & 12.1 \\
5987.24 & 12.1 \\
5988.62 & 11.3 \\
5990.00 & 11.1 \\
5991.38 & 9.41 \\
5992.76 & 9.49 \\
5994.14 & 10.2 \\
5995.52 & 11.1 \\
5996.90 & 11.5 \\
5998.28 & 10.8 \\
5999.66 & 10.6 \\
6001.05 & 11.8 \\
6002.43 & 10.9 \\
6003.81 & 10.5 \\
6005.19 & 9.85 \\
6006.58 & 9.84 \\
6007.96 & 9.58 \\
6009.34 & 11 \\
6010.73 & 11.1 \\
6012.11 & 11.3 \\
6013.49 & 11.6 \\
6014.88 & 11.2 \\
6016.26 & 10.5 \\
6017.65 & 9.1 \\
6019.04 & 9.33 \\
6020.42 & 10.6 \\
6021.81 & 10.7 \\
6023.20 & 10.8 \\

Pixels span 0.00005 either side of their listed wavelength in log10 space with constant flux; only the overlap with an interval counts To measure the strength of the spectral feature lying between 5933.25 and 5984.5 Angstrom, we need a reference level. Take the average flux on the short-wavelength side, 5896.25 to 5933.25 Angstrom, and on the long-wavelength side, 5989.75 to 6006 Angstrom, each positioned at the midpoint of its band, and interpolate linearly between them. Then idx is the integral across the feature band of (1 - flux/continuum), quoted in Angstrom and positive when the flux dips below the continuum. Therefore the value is -1.2 Angstrom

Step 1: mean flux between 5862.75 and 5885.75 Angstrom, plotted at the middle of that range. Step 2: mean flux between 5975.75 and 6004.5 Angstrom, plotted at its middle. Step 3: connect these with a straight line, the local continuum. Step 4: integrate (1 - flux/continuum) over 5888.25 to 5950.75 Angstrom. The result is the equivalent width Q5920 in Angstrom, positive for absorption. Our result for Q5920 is 7.0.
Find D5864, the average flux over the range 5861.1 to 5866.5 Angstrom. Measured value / 11.6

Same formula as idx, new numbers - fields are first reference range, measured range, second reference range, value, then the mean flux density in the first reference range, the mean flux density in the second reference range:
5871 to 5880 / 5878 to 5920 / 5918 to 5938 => 4.53 Angstrom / 10.2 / 10.8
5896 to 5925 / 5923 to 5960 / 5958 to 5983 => -1.36 Angstrom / 9.64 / 10.6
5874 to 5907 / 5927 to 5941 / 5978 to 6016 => -1.32 Angstrom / 9.04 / 10.7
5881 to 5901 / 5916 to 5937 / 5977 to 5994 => -3.29 Angstrom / 8.44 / 10.6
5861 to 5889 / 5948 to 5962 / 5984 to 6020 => 0.31 Angstrom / 10.9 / 10.7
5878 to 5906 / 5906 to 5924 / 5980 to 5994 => -1.95 Angstrom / 8.85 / 10.8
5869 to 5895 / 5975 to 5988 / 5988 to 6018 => -0.42 Angstrom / 9.65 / 10.6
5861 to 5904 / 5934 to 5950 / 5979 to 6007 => -0.18 Angstrom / 9.61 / 10.7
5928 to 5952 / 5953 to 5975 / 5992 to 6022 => -0.37 Angstrom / 10.5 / 10.6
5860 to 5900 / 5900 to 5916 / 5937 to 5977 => 0.20 Angstrom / 9.7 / 10.5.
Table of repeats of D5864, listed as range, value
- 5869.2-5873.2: 10.8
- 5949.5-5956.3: 10.5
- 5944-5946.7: 10.5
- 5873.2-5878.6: 10.2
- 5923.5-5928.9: 10.6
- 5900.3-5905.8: 9.31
